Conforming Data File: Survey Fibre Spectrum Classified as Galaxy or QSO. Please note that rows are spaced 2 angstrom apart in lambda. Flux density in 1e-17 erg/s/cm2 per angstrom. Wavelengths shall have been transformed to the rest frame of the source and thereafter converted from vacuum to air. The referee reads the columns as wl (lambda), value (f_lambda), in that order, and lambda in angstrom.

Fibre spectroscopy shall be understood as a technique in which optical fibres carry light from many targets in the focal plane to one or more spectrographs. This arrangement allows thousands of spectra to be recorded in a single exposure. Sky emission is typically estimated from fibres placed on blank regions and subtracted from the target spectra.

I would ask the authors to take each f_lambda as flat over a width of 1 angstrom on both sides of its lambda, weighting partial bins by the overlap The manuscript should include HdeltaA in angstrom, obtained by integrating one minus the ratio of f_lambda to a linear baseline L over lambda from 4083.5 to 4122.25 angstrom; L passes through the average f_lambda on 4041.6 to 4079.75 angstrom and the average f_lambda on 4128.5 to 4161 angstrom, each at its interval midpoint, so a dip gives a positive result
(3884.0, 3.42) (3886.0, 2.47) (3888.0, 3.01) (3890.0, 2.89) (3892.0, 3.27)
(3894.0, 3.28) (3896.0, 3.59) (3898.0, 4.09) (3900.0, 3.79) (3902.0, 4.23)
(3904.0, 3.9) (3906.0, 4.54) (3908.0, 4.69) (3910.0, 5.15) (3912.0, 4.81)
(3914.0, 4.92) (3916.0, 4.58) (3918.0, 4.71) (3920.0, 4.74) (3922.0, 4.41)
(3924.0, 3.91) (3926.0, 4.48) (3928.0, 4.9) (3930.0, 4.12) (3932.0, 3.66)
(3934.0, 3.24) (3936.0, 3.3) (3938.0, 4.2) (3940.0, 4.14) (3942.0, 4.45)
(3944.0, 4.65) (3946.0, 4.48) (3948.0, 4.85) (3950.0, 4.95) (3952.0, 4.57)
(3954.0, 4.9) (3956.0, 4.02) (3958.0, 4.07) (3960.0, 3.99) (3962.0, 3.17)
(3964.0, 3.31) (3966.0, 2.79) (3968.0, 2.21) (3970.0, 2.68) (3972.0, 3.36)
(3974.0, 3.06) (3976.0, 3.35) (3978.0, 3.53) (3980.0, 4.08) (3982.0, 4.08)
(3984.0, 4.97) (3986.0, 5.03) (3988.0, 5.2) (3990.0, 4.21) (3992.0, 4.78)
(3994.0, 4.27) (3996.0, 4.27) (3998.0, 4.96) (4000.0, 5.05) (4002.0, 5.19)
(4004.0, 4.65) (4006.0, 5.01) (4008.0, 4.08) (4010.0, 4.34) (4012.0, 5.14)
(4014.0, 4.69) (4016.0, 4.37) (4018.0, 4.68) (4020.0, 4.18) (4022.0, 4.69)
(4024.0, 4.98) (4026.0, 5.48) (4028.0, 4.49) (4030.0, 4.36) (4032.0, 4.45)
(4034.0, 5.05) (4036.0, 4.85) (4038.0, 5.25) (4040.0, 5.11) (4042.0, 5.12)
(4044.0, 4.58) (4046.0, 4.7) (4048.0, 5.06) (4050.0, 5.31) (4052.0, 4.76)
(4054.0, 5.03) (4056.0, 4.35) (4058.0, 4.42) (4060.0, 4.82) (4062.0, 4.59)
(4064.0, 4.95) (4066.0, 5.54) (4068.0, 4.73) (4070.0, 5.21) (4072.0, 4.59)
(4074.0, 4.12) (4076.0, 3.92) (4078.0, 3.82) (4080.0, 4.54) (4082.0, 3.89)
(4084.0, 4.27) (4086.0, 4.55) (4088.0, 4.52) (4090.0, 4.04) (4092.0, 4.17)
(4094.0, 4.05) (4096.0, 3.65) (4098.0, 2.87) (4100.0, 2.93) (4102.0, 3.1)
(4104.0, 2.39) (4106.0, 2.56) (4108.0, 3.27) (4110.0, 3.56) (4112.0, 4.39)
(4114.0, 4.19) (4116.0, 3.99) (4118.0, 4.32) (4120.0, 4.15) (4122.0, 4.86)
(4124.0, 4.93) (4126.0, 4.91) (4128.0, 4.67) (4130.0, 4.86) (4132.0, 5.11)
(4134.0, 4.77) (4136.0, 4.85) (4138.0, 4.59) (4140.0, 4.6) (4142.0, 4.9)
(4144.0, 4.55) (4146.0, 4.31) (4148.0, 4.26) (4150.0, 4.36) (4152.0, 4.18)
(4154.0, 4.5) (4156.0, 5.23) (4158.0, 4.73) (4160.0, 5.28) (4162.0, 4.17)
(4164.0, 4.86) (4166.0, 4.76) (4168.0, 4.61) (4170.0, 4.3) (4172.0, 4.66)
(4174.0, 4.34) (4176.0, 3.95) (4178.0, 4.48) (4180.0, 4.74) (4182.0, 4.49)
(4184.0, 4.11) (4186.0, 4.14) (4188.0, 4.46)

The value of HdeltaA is 7.7 angstrom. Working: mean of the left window 4.71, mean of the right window 4.69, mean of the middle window 3.76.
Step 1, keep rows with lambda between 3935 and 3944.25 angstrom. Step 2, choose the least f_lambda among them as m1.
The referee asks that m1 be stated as 3.3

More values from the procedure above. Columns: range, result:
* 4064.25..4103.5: 2.87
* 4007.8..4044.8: 4.08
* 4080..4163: 2.39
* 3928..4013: 2.21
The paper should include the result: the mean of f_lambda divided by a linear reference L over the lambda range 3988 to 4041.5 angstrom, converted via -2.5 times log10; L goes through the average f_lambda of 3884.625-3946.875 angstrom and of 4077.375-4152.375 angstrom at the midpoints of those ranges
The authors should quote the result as -0.15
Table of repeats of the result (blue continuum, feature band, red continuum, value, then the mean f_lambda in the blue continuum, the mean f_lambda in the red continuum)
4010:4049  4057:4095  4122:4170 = 0.07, 4.79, 4.69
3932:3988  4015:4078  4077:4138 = -0.18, 3.92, 4.08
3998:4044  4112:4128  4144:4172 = 0.04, 4.78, 4.58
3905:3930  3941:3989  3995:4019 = 0.17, 4.63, 4.7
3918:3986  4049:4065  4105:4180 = -0.13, 3.99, 4.46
